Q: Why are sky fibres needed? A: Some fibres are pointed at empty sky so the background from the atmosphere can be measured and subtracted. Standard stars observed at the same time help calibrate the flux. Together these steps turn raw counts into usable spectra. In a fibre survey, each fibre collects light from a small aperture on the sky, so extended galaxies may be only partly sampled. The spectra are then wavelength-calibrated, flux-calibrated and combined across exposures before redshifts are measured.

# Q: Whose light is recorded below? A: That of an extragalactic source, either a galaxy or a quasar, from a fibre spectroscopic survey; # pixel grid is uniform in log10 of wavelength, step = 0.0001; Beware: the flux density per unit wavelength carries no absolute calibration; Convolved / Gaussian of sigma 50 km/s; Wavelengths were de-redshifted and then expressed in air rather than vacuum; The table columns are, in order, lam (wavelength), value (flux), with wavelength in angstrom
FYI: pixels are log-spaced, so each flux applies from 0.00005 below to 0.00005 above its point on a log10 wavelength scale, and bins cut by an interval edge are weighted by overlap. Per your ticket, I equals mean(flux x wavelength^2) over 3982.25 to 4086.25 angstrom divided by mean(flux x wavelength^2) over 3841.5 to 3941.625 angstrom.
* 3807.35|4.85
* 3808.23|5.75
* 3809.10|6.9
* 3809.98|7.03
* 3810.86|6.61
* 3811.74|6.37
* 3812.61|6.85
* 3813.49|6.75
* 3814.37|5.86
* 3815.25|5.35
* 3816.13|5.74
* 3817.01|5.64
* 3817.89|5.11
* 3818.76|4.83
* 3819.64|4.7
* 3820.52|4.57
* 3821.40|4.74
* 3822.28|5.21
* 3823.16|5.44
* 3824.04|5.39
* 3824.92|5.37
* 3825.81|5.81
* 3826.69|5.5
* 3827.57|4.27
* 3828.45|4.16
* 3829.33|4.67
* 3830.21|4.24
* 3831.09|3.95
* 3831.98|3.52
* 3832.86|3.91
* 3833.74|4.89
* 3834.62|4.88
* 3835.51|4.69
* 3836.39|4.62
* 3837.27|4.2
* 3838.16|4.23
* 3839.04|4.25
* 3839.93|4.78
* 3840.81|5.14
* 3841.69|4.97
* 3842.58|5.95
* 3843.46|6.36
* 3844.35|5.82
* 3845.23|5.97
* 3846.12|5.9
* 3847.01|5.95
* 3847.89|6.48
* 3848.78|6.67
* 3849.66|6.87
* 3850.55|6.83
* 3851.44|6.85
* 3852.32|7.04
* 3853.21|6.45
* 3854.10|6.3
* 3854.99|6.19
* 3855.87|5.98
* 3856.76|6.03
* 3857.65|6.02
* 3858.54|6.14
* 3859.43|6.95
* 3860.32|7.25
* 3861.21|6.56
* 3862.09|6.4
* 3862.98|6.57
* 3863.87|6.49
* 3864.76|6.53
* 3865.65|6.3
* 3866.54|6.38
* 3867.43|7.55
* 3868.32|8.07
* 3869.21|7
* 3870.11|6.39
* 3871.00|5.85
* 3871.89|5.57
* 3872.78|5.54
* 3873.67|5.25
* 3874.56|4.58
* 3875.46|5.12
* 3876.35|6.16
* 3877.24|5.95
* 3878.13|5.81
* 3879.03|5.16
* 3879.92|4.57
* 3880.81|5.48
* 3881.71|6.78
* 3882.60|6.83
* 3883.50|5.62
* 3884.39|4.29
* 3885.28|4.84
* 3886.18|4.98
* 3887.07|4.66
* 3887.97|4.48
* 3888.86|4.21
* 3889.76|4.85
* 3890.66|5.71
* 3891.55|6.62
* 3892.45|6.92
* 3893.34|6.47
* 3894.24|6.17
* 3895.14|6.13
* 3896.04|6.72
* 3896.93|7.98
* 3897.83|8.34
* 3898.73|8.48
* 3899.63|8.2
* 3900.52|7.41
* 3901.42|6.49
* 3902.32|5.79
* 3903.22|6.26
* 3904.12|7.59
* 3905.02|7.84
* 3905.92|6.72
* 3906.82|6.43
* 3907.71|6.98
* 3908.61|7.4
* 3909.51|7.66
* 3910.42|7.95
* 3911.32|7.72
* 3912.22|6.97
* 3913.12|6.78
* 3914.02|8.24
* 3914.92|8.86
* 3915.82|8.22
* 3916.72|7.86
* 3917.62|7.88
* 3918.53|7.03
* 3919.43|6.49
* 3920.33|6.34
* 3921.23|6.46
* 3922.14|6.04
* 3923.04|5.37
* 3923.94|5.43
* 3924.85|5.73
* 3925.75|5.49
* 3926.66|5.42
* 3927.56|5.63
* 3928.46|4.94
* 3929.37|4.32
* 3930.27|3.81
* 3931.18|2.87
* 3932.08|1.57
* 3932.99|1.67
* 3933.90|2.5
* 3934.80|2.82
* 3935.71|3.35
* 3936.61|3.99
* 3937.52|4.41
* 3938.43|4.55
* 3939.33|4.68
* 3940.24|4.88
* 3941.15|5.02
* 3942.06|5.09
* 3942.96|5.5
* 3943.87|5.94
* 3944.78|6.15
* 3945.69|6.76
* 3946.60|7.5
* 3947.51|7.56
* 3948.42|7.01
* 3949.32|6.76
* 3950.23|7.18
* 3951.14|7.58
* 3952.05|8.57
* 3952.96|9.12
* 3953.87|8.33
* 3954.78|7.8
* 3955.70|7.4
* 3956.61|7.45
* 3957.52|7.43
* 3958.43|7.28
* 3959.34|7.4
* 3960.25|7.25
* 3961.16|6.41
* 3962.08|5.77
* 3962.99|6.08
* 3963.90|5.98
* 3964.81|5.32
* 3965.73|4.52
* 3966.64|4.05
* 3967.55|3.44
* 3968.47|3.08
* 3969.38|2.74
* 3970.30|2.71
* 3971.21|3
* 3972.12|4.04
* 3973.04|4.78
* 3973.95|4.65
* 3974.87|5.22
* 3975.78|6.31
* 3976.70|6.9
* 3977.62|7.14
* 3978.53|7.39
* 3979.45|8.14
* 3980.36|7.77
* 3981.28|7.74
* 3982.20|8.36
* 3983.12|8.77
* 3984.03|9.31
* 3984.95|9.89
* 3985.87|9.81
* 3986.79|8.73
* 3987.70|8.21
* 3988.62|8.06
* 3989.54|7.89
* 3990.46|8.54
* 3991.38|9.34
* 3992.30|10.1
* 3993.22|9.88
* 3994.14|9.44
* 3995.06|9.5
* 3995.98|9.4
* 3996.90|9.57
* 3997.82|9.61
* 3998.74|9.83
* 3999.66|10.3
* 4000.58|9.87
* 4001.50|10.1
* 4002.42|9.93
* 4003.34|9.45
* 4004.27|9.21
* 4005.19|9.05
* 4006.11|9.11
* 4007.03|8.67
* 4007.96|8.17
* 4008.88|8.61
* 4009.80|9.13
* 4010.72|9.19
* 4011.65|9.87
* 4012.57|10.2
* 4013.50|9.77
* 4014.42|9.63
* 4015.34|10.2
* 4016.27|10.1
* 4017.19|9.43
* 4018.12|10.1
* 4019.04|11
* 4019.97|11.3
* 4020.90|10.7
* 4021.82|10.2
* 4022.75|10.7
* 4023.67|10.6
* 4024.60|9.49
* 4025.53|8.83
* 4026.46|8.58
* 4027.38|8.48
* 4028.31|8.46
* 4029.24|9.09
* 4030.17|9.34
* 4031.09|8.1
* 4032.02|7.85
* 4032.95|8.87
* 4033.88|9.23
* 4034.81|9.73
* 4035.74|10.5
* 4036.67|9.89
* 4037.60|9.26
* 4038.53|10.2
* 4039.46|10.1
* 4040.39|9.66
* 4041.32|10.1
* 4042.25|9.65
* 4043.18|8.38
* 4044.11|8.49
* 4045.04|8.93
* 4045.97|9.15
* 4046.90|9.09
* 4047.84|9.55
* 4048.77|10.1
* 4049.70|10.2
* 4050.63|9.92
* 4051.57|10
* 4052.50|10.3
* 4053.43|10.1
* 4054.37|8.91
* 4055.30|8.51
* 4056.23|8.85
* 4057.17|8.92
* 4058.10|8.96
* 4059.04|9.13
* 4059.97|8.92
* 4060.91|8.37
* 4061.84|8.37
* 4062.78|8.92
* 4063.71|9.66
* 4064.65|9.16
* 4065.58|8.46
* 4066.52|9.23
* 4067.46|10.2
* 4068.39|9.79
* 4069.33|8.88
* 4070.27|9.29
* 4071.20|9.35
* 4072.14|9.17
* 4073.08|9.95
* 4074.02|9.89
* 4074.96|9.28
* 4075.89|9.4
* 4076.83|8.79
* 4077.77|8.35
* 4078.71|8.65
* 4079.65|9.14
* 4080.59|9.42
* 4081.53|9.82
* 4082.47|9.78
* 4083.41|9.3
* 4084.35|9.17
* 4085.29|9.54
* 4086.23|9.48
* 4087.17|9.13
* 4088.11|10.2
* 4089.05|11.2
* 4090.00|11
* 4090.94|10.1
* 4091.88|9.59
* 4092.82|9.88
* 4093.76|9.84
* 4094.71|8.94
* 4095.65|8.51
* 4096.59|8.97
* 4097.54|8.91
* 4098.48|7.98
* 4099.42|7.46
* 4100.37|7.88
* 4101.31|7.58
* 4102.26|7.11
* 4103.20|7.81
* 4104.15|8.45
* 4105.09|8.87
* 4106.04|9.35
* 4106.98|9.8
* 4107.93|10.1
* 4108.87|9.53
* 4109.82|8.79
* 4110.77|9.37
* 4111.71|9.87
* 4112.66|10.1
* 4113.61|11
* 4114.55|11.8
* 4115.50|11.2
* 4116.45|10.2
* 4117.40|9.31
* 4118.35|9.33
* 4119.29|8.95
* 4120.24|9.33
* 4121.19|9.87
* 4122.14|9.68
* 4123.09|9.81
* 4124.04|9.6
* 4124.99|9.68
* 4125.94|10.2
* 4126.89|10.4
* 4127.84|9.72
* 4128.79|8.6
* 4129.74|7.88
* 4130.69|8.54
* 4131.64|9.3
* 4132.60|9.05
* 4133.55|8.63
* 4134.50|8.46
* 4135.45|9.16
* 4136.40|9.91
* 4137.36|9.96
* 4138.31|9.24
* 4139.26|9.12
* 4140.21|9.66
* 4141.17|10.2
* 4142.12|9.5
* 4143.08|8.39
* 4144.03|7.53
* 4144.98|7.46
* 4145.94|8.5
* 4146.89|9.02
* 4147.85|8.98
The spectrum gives 1.67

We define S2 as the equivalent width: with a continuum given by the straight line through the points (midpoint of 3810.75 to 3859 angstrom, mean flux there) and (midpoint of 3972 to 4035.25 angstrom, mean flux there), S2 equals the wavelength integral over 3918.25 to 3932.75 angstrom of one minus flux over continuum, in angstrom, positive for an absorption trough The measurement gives 4.37 angstrom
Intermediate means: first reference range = 5.47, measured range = 5.11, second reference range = 8.94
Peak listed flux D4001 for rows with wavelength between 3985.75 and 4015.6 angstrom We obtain 10.3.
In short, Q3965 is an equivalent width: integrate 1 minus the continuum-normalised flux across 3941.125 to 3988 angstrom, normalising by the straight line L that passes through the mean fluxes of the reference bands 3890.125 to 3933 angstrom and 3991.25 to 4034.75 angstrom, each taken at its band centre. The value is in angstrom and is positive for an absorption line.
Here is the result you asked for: 8.6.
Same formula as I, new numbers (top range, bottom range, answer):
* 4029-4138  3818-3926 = 1.71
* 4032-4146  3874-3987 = 1.64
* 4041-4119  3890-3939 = 1.66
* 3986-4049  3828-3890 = 1.81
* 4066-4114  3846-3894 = 1.71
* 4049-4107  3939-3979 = 1.62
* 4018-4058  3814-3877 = 1.85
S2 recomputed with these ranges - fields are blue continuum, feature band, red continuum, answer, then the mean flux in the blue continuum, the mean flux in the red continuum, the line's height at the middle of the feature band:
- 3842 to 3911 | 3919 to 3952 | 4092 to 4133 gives 8.6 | 6.33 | 9.27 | 7.06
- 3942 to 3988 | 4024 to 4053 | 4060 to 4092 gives -3.0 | 6.62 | 9.4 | 8.46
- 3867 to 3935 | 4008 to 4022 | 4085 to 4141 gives -3.7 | 6.07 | 9.38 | 7.85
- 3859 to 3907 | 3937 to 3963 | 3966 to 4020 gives 2.8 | 6.25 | 8.2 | 7.44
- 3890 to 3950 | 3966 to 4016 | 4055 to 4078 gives -2.6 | 6.12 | 9.13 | 7.57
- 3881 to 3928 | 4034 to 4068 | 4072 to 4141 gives -3.2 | 6.57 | 9.36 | 8.59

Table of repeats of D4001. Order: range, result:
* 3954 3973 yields 7.8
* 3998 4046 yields 11.3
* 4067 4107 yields 11.2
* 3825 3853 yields 7.04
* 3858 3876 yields 8.07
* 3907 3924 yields 8.86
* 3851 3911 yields 8.48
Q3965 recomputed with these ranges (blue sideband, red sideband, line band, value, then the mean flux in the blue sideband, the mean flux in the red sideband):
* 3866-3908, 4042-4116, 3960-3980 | 6.2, 6.19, 9.31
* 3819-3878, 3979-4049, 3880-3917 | 0.8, 5.67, 9.36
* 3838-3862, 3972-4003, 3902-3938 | 6.8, 6.1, 8.42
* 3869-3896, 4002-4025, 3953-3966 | 1.9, 5.6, 9.75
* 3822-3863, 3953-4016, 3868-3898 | 1.8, 5.56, 7.79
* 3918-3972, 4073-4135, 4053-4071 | -1.6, 5.5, 9.34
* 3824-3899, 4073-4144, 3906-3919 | -2.0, 5.78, 9.34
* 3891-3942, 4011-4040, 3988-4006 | -1.4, 6.06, 9.66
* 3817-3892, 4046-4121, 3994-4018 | -4.3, 5.59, 9.34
